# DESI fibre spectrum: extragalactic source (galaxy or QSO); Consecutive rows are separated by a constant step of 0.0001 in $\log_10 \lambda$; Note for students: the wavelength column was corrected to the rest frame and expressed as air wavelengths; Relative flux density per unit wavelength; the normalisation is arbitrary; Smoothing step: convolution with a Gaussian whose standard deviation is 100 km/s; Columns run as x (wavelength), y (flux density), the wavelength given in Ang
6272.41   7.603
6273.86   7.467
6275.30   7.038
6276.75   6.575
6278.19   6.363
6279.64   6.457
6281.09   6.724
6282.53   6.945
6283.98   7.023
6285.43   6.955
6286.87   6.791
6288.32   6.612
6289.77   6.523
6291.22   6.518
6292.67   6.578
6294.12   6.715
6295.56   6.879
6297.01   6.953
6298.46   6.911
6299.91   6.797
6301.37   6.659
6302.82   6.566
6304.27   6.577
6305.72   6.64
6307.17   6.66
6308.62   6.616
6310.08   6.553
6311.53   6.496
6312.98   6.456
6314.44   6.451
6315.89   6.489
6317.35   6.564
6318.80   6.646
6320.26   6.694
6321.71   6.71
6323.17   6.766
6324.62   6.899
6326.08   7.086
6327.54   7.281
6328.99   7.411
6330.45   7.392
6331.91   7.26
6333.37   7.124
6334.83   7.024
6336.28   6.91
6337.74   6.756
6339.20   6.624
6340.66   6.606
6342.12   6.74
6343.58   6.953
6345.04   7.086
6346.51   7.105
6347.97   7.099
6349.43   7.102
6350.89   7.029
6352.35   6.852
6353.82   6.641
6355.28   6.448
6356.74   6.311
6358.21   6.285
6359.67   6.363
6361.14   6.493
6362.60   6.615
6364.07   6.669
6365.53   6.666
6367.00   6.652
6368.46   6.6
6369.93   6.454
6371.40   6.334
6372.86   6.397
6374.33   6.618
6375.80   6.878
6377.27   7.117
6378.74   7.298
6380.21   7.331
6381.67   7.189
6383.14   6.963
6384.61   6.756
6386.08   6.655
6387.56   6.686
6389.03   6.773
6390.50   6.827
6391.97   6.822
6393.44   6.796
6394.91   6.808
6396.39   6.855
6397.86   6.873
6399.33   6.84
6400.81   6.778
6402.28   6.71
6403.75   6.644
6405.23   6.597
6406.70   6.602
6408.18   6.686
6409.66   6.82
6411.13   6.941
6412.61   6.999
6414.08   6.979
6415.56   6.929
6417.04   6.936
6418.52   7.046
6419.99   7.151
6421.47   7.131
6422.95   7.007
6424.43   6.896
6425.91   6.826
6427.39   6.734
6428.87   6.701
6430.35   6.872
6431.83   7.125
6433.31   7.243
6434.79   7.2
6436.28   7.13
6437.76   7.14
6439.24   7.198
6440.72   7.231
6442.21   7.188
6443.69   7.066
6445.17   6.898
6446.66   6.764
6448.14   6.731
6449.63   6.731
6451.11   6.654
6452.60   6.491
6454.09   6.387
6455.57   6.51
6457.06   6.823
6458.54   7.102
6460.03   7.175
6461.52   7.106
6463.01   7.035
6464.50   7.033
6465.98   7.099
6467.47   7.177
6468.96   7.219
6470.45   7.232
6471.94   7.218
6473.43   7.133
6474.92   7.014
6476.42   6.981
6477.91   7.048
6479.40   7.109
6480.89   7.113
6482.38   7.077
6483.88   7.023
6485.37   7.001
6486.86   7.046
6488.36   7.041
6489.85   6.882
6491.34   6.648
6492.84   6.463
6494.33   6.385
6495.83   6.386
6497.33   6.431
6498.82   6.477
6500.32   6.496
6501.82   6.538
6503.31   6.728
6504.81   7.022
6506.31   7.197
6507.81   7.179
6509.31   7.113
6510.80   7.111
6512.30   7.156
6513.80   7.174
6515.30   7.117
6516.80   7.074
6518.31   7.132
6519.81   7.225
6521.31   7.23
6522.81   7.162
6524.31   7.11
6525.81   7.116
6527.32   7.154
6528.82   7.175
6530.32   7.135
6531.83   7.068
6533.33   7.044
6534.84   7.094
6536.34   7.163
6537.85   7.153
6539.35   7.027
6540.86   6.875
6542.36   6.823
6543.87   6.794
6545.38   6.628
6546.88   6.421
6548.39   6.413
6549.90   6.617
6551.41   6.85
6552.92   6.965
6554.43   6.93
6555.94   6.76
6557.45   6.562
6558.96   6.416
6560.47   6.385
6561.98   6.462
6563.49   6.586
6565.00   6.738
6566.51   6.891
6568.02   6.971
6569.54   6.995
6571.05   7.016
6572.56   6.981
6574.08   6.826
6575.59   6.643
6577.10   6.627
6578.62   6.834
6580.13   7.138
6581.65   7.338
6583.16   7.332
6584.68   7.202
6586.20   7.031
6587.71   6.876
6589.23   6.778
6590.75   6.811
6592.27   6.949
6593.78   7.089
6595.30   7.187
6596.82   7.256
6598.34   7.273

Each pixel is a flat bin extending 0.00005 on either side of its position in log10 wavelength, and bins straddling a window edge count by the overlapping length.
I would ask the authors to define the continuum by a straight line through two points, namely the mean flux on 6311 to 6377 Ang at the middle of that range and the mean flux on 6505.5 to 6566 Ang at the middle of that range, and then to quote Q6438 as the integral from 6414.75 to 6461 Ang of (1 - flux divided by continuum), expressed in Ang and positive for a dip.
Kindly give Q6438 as -0.6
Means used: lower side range 6.76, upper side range 6.93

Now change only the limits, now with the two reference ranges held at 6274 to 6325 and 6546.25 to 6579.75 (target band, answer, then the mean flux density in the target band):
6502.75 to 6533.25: -1.81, 7.12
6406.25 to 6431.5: -0.75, 6.9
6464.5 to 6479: -0.88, 7.12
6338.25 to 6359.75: -0.21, 6.76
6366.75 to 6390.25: -0.34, 6.8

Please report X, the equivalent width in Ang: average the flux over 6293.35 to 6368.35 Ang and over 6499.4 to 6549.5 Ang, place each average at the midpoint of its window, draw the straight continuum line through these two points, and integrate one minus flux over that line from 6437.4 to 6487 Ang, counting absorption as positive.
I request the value -0.5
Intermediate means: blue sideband 6.77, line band 6.99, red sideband 6.99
